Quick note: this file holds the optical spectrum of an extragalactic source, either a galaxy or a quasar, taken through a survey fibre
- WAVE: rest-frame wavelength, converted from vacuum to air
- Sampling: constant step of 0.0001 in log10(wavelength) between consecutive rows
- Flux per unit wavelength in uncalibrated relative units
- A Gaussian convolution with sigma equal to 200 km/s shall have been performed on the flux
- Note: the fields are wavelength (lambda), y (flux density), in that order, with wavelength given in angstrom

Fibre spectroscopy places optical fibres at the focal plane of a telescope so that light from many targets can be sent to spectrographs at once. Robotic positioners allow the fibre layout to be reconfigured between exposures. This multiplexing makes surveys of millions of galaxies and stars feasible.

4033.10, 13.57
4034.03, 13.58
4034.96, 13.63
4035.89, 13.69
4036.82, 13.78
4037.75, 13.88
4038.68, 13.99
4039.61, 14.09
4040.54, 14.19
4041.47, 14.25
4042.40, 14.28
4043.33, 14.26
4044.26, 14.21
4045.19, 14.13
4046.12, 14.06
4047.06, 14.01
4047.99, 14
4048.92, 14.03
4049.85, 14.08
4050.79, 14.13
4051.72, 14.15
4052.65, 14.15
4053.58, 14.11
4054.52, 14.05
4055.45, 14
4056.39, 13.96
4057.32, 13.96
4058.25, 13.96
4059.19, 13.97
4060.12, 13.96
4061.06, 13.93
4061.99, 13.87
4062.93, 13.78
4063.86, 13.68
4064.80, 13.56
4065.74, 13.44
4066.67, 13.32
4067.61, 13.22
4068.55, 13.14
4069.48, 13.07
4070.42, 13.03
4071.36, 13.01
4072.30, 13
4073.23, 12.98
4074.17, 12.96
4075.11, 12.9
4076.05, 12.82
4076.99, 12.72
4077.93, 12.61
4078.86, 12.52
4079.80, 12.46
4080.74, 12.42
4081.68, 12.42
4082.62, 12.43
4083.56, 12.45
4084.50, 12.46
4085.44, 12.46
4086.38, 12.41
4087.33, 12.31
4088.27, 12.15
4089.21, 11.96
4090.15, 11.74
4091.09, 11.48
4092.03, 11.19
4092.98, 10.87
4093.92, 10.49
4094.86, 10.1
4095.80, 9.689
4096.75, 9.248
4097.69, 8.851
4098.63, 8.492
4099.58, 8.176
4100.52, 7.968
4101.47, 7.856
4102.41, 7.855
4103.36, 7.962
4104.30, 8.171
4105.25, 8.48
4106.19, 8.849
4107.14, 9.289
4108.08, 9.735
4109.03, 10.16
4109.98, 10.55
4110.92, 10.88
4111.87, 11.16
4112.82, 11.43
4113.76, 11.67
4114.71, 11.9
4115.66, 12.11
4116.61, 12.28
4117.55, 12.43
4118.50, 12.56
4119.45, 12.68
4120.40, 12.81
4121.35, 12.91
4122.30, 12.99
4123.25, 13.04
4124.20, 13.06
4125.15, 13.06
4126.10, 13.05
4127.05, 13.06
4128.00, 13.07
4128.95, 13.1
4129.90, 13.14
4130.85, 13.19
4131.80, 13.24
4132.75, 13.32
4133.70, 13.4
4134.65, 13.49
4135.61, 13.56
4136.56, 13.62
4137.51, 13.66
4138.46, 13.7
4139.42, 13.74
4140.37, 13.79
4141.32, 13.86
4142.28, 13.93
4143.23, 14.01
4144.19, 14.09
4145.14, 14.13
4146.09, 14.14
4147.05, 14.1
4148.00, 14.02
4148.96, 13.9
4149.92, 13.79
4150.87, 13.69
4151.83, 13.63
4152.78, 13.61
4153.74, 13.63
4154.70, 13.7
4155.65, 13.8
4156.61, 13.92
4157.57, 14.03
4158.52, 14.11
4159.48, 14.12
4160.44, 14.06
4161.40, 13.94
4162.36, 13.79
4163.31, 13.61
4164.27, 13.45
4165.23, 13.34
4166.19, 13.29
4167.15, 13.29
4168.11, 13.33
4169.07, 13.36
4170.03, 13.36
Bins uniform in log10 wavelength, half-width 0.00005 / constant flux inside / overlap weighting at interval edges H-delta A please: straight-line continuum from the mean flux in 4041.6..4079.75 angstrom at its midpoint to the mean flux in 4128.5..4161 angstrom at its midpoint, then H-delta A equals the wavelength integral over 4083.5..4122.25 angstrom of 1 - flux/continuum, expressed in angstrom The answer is 8.46 angstrom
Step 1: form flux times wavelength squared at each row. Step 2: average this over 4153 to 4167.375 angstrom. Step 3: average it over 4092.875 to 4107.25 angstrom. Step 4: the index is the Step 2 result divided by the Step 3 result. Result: 1.6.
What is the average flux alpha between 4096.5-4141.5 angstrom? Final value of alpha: 11.6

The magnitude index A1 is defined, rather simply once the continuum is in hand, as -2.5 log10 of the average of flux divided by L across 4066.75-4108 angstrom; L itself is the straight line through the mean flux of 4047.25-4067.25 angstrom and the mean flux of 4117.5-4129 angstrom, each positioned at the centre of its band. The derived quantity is 0.20 mag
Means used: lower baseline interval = 13.9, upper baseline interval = 12.9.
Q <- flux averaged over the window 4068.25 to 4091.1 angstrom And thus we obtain 12.6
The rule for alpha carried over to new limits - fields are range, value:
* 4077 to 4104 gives 10.8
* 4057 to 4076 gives 13.4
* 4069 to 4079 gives 12.9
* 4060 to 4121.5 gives 11.6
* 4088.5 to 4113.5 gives 9.76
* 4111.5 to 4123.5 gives 12.3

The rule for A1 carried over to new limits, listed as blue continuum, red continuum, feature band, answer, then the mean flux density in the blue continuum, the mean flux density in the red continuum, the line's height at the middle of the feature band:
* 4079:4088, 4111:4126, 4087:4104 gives 0.25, 12.4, 12.4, 12.4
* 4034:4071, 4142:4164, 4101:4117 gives 0.36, 13.9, 13.9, 13.9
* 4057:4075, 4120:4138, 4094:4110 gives 0.44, 13.4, 13.2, 13.3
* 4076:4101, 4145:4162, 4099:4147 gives 0.06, 11.3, 13.9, 12.7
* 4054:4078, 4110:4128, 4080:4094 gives 0.09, 13.4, 12.4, 13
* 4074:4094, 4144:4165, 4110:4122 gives 0.08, 12.2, 13.9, 13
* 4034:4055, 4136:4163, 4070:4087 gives 0.11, 14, 13.9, 14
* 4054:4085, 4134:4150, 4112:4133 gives 0.08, 13.2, 13.8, 13.7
